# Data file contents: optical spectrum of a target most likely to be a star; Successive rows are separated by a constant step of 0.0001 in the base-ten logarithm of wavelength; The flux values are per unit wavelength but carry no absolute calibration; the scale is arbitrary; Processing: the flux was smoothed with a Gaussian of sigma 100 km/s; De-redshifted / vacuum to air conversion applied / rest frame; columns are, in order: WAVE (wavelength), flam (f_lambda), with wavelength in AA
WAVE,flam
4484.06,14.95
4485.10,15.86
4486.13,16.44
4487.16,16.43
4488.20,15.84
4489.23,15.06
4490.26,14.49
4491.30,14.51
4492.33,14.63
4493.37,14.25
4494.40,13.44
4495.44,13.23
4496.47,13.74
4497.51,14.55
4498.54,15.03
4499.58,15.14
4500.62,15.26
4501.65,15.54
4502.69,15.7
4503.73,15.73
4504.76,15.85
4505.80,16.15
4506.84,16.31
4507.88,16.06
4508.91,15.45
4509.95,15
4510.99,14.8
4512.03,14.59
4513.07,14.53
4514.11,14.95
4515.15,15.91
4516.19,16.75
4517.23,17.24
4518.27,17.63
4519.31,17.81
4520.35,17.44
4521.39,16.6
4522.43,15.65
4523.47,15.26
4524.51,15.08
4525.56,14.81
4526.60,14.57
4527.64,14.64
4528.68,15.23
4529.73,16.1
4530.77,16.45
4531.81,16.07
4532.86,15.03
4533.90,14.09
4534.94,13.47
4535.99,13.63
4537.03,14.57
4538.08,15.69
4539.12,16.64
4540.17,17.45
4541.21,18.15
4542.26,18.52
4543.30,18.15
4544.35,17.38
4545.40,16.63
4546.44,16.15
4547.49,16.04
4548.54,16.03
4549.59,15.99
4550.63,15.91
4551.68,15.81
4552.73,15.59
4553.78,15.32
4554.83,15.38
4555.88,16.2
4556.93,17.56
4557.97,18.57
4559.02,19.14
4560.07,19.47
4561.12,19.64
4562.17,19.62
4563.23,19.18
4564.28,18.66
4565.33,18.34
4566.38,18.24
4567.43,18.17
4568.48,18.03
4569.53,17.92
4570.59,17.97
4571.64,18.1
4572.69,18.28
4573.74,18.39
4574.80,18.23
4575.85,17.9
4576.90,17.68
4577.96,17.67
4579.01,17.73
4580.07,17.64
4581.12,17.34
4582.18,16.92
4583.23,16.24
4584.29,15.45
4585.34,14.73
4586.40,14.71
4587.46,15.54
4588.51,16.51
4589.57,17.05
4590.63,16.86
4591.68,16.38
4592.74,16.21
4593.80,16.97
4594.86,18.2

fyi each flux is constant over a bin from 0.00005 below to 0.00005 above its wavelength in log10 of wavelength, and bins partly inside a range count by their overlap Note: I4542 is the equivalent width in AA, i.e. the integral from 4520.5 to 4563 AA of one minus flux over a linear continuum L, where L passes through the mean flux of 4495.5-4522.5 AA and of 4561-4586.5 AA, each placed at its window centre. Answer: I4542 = 1.0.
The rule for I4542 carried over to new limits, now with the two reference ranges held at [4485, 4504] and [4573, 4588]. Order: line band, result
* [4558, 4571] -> -1.7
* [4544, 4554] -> 0.1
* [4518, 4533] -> -0.2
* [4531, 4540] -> 0.5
